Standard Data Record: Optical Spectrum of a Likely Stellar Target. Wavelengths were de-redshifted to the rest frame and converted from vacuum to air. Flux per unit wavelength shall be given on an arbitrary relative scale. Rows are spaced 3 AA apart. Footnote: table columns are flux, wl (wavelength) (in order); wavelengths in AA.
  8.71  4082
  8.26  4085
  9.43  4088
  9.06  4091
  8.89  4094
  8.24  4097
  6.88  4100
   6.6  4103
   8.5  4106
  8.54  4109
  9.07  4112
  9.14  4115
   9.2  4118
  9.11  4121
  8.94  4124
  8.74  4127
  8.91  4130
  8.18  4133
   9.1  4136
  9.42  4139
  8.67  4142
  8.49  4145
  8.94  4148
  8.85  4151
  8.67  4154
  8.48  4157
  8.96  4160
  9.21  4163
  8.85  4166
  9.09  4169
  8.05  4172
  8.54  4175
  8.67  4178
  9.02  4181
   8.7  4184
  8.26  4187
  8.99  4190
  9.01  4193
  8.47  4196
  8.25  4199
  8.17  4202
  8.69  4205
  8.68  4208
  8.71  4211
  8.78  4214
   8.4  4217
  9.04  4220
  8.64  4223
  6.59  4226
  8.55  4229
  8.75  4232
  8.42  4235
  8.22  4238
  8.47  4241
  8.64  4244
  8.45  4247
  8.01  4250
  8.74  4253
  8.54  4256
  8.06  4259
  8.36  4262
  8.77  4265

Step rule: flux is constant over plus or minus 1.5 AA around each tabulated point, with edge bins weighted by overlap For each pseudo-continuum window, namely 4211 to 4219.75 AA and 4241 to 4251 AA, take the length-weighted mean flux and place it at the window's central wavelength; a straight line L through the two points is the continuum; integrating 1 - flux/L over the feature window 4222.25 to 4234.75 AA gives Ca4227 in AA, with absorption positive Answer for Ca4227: 0.6 AA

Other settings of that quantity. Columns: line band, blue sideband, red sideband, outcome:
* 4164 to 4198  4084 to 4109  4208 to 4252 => -1.4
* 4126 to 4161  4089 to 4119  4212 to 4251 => -1.6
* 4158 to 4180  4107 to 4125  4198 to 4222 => 0.0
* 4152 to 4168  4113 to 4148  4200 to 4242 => -0.2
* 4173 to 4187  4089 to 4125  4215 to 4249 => -0.4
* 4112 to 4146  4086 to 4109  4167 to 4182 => -2.0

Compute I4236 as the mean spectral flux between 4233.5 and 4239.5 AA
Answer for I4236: 8.32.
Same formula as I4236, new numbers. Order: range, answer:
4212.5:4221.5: 8.74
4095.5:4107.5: 7.55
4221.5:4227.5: 7.61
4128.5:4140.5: 8.9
